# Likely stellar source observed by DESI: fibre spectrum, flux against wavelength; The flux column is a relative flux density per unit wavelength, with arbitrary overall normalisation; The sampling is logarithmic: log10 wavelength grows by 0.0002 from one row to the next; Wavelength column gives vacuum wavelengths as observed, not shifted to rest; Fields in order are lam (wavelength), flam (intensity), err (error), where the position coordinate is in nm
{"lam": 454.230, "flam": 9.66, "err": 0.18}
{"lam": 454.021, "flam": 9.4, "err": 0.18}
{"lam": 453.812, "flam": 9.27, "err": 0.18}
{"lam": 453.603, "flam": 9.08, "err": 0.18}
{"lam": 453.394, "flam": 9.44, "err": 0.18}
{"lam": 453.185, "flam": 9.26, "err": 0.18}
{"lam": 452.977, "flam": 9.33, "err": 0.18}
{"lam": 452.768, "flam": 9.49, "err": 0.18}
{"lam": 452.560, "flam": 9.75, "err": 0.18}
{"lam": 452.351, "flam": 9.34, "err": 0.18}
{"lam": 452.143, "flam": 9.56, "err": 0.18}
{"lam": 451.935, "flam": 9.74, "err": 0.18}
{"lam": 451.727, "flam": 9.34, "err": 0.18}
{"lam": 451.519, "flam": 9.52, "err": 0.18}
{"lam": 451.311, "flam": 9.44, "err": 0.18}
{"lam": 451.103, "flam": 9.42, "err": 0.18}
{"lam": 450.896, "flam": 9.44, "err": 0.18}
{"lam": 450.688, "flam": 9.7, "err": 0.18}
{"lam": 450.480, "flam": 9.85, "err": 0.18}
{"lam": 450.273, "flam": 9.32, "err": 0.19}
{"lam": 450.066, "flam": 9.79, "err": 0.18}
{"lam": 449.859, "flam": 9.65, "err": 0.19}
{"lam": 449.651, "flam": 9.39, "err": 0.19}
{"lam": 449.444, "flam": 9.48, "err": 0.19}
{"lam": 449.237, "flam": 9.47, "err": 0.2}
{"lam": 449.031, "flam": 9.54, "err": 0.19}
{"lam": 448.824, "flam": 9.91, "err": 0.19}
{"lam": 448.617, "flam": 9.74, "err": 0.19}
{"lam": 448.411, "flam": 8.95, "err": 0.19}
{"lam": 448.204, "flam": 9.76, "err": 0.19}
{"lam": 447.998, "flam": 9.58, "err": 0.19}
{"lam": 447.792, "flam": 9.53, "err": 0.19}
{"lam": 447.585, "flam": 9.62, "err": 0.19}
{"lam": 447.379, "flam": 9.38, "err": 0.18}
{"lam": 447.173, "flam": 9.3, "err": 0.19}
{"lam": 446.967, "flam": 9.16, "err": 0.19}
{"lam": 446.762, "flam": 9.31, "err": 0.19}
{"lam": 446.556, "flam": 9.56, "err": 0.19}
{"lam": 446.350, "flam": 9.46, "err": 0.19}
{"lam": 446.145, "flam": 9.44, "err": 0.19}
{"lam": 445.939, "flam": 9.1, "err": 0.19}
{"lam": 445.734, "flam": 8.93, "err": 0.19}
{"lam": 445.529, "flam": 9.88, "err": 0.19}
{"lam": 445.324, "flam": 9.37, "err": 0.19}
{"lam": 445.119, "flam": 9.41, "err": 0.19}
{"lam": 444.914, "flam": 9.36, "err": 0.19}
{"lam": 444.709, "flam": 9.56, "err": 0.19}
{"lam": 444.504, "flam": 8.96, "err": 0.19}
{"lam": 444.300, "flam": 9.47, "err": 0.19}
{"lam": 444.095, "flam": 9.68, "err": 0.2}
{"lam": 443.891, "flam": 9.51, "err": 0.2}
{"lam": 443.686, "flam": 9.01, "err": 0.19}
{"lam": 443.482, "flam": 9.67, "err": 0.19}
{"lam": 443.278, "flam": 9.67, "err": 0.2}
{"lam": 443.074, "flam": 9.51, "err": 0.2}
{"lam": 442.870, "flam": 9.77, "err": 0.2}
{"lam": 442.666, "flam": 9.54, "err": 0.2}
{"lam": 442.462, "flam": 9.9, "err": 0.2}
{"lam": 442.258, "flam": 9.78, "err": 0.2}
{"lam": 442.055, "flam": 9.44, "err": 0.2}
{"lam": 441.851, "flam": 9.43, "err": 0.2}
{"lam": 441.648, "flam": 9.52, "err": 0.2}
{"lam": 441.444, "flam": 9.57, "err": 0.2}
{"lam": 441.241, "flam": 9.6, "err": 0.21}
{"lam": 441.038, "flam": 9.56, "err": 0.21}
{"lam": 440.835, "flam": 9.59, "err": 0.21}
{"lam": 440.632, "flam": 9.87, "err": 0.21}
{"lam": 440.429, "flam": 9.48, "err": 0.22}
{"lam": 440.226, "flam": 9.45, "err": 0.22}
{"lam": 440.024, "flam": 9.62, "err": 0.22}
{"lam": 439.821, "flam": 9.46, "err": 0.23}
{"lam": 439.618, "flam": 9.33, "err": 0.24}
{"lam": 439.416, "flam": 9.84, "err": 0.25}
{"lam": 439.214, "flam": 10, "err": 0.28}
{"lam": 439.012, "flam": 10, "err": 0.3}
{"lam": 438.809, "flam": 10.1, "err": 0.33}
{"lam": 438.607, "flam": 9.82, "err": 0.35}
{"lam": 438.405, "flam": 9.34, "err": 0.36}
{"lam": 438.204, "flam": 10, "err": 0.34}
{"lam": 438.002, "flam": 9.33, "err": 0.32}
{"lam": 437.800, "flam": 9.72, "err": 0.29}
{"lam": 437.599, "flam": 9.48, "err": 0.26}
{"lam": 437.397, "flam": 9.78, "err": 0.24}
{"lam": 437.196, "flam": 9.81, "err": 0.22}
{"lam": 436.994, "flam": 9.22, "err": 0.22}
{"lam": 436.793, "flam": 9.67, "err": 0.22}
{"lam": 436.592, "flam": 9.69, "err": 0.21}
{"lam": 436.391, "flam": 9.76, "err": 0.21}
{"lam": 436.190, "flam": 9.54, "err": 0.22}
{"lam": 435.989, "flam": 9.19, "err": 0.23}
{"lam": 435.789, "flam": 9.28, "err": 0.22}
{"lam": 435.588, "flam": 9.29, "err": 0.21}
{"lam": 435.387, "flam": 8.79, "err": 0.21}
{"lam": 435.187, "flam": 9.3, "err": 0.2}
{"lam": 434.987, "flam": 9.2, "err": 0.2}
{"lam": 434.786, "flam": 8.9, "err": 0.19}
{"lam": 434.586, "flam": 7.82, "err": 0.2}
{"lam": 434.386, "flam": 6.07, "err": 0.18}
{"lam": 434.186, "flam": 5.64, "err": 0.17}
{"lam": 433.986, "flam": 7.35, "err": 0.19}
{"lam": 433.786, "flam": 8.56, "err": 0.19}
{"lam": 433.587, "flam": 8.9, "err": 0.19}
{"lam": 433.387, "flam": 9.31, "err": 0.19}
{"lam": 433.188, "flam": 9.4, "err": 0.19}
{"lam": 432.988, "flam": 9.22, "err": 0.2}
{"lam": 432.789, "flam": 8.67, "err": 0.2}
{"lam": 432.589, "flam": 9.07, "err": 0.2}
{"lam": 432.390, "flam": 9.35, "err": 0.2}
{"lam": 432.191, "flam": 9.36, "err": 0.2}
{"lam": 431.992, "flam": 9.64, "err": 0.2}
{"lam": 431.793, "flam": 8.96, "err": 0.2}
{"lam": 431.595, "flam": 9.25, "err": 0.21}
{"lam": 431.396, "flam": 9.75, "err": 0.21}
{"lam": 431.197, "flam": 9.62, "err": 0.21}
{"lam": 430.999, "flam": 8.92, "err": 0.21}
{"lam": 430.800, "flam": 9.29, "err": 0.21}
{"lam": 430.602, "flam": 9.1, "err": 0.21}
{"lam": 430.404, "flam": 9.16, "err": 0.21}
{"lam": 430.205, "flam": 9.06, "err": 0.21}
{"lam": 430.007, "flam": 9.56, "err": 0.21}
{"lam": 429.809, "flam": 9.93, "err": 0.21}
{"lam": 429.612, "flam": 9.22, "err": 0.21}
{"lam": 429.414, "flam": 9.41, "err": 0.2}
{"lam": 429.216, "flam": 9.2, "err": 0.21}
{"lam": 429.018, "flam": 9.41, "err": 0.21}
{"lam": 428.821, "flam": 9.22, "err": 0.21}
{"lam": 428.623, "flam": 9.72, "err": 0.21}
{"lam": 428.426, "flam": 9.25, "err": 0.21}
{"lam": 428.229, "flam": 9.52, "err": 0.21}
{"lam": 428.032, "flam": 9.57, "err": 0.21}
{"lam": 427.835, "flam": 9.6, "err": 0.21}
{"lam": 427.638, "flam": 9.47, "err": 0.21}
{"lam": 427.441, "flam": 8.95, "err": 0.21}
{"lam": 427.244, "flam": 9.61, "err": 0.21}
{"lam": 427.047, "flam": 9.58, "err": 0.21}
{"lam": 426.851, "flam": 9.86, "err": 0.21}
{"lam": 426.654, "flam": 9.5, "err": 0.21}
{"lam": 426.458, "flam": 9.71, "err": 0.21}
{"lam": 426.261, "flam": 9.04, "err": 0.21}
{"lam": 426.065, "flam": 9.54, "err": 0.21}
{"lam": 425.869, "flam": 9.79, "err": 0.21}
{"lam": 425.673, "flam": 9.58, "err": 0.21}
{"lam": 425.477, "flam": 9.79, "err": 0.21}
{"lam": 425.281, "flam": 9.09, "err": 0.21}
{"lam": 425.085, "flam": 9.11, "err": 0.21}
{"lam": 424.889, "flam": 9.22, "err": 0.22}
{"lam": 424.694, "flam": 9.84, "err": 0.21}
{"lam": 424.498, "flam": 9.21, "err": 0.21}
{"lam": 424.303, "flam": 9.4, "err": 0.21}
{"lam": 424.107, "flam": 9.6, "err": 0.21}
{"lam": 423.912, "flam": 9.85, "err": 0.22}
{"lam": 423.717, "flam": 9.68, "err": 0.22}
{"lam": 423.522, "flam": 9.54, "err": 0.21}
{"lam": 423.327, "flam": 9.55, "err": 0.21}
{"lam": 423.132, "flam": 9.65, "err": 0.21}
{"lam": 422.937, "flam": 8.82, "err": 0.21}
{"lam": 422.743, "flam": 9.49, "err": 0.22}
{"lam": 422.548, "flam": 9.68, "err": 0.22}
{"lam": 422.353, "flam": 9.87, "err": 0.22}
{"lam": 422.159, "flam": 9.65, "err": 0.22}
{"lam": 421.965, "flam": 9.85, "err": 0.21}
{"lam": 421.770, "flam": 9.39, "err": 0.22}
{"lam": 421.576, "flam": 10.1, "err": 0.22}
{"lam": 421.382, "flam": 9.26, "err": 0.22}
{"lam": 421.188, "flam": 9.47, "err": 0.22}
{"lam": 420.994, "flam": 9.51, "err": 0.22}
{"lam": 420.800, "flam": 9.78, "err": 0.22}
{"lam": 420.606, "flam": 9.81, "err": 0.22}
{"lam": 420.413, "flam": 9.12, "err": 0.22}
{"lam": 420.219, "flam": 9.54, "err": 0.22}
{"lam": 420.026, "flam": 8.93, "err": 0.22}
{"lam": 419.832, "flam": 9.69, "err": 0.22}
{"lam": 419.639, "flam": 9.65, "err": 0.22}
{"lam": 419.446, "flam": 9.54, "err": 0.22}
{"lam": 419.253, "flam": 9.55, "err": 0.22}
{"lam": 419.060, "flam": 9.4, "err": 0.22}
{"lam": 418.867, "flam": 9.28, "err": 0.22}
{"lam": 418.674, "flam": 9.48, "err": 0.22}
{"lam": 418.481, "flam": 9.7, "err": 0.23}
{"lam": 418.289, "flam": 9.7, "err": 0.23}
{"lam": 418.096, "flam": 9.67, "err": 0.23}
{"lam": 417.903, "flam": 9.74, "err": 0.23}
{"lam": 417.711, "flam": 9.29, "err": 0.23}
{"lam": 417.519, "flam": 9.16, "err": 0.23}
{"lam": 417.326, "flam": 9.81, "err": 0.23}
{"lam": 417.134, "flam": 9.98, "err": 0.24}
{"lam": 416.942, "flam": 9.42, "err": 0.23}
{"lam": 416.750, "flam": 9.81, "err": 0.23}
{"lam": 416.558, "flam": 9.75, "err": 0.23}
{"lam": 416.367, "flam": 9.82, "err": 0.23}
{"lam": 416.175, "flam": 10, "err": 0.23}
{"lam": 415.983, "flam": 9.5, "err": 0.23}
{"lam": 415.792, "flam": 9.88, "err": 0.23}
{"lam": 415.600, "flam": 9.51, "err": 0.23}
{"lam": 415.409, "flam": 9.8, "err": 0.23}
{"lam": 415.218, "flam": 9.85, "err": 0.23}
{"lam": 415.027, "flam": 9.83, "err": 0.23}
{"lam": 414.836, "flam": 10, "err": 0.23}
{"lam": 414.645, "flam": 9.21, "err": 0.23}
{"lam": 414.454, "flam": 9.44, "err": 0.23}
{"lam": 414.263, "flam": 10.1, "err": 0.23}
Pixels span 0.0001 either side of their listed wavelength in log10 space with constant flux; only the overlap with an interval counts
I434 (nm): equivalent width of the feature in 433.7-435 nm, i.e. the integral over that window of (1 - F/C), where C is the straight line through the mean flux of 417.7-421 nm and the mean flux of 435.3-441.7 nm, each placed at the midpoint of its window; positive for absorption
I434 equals 0.28 nm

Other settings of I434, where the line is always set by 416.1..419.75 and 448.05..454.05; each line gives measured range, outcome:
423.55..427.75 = 0.04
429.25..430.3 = 0.02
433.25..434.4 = 0.21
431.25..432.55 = 0.03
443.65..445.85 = 0.03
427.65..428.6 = 0.01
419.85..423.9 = 0.02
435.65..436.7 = 0.01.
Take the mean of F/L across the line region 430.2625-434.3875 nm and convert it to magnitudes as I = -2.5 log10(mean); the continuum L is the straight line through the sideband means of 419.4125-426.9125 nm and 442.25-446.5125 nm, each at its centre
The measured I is 0.08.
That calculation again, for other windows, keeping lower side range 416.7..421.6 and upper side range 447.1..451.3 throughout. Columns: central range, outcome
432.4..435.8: 0.12 mag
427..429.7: 0.02 mag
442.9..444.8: 0.01 mag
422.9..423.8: 0.01 mag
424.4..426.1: 0.01 mag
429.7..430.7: 0.02 mag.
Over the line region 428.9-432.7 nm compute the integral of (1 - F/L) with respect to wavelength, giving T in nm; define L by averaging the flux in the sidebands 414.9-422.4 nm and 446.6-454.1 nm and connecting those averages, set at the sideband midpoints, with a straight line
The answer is 0.09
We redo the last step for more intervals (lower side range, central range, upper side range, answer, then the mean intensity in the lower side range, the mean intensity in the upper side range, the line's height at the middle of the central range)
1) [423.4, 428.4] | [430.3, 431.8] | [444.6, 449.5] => 0.03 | 9.5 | 9.45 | 9.49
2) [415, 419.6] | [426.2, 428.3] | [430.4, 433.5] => -0.03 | 9.64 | 9.26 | 9.38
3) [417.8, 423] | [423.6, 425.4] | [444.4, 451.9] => 0.02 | 9.55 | 9.47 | 9.54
